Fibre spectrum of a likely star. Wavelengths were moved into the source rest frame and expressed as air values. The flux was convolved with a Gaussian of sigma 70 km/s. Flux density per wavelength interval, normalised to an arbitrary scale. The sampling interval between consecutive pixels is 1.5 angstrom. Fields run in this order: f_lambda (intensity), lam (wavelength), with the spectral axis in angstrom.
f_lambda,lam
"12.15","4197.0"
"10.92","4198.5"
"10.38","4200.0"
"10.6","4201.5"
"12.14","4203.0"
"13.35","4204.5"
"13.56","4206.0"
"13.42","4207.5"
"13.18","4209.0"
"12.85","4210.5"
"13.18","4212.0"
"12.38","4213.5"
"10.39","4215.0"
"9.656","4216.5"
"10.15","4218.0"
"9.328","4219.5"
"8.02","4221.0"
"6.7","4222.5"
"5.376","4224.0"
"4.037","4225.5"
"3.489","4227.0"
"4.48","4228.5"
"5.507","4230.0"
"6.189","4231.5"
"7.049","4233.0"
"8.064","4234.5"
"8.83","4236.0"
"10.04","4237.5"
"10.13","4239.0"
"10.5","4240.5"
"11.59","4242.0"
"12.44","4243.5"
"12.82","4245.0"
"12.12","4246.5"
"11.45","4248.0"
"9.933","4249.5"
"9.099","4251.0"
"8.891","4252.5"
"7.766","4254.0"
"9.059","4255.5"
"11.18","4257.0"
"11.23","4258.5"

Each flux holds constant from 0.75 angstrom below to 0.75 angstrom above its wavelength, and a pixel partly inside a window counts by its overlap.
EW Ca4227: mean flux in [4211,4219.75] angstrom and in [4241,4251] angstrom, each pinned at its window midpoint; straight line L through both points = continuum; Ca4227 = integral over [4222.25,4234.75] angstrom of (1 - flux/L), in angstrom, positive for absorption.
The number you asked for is 6.35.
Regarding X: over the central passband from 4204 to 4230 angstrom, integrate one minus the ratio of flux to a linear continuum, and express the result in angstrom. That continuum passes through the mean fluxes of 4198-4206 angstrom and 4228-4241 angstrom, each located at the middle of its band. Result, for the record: 1.83 angstrom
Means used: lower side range 11.7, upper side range 7.88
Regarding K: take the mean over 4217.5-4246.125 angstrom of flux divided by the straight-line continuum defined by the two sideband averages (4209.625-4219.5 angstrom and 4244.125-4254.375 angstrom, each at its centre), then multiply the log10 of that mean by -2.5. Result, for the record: 0.30 mag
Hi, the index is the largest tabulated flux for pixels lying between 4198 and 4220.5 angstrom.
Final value 13.56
